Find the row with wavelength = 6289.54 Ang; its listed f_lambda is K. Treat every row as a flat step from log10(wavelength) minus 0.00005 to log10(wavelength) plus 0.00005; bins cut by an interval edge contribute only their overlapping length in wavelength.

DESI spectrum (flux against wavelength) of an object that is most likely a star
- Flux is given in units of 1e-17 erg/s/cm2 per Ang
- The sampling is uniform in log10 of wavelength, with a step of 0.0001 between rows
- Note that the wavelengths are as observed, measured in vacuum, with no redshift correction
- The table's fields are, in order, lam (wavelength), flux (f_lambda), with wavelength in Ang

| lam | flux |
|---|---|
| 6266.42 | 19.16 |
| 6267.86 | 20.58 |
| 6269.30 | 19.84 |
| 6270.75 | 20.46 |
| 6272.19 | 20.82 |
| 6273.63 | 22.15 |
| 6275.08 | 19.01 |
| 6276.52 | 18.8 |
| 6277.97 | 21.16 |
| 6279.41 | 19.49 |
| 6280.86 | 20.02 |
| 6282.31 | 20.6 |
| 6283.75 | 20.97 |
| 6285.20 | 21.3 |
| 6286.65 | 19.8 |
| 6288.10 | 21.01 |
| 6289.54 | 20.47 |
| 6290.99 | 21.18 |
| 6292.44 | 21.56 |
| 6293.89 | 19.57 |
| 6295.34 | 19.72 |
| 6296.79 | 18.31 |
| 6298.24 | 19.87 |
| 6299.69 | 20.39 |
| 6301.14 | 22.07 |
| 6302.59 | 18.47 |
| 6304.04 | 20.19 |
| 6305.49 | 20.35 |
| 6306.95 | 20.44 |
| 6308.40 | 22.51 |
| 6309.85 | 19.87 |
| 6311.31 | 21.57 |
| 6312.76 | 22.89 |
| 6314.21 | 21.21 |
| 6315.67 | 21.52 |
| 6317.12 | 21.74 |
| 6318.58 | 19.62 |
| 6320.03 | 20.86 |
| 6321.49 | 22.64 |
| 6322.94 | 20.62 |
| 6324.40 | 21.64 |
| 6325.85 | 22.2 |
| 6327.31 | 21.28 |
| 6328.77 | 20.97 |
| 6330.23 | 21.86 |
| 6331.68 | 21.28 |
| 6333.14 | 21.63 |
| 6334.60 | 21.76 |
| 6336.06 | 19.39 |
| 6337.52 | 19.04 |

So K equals 20.47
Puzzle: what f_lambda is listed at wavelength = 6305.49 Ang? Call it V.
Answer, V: 20.35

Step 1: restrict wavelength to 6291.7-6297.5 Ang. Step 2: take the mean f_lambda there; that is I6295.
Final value 19.8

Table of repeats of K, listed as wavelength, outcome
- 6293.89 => 19.57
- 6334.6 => 21.76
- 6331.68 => 21.28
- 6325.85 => 22.2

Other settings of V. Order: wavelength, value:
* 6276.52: 18.8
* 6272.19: 20.82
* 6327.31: 21.28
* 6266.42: 19.16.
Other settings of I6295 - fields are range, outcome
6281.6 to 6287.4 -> 20.7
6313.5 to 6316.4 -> 21.4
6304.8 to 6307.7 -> 20.4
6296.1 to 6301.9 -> 20.2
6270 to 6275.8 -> 20.6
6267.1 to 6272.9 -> 20.4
